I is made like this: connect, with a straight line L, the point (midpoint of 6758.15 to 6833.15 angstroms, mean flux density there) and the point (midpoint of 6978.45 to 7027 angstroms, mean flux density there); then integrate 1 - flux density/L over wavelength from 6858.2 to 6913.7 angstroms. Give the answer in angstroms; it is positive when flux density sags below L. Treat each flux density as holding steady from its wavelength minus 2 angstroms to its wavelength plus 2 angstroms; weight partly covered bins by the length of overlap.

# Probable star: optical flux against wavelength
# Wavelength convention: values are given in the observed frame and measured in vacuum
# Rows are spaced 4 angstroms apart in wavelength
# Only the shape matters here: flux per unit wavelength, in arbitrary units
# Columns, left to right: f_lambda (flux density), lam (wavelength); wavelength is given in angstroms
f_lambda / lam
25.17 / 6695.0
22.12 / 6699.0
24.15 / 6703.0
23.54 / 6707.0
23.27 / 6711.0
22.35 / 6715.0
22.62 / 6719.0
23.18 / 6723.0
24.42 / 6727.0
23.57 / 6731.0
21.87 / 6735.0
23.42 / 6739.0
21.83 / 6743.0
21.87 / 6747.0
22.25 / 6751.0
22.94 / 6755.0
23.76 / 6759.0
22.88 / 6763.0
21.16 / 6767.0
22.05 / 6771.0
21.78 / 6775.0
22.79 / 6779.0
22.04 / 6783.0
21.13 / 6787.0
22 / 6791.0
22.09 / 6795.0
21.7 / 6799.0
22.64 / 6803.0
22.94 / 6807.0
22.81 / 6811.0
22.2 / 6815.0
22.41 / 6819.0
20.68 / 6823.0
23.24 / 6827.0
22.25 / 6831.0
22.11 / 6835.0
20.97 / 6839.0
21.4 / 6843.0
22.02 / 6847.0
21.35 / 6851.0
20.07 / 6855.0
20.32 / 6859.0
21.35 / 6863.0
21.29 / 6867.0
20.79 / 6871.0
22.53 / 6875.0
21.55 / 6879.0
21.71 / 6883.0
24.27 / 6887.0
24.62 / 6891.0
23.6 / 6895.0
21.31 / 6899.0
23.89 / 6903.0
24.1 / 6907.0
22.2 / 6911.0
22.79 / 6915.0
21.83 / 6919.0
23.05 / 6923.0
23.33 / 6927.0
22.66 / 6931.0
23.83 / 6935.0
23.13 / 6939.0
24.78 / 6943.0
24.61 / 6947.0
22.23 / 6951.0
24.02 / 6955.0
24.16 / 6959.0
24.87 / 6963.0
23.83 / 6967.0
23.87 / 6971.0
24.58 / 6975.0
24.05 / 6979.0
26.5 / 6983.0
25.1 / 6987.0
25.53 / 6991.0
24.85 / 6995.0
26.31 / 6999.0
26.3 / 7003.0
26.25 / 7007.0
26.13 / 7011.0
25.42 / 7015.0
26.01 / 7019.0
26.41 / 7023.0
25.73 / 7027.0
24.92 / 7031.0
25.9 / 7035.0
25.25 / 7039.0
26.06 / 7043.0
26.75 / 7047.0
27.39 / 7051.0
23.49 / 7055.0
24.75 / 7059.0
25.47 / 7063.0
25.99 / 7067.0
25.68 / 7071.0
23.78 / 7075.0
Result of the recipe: 3.1 angstroms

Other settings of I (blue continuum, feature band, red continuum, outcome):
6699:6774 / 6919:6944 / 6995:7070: 1.5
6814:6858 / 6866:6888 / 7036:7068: 0.5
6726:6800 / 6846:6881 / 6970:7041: 3.6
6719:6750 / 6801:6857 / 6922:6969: 3.1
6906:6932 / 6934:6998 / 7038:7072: -1.6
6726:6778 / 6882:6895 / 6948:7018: 0.2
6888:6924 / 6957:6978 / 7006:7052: 0.2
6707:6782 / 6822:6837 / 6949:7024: 0.9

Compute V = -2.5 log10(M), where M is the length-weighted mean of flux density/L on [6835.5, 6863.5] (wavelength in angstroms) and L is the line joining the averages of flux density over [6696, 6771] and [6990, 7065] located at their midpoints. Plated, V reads 0.139 mag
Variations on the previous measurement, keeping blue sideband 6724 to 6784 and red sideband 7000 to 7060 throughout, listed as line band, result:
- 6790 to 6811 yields 0.04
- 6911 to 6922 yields 0.10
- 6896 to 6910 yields 0.06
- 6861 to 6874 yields 0.13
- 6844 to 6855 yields 0.11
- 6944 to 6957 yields 0.05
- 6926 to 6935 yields 0.07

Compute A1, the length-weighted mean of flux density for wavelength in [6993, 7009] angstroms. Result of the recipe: 25.9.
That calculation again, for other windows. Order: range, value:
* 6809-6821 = 22.5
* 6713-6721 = 22.5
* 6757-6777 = 22.3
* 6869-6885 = 21.6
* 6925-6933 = 23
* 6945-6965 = 24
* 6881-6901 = 23.1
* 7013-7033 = 25.7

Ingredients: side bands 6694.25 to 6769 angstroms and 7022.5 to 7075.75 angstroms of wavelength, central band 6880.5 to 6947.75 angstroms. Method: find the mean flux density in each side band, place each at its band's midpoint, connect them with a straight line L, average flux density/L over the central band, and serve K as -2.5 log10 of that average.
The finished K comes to 0.055 mag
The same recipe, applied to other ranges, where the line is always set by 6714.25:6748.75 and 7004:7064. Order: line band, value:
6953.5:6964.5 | 0.030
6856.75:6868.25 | 0.152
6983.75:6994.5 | -0.003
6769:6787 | 0.058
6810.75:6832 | 0.069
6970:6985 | 0.017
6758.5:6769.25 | 0.033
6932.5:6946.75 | 0.039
